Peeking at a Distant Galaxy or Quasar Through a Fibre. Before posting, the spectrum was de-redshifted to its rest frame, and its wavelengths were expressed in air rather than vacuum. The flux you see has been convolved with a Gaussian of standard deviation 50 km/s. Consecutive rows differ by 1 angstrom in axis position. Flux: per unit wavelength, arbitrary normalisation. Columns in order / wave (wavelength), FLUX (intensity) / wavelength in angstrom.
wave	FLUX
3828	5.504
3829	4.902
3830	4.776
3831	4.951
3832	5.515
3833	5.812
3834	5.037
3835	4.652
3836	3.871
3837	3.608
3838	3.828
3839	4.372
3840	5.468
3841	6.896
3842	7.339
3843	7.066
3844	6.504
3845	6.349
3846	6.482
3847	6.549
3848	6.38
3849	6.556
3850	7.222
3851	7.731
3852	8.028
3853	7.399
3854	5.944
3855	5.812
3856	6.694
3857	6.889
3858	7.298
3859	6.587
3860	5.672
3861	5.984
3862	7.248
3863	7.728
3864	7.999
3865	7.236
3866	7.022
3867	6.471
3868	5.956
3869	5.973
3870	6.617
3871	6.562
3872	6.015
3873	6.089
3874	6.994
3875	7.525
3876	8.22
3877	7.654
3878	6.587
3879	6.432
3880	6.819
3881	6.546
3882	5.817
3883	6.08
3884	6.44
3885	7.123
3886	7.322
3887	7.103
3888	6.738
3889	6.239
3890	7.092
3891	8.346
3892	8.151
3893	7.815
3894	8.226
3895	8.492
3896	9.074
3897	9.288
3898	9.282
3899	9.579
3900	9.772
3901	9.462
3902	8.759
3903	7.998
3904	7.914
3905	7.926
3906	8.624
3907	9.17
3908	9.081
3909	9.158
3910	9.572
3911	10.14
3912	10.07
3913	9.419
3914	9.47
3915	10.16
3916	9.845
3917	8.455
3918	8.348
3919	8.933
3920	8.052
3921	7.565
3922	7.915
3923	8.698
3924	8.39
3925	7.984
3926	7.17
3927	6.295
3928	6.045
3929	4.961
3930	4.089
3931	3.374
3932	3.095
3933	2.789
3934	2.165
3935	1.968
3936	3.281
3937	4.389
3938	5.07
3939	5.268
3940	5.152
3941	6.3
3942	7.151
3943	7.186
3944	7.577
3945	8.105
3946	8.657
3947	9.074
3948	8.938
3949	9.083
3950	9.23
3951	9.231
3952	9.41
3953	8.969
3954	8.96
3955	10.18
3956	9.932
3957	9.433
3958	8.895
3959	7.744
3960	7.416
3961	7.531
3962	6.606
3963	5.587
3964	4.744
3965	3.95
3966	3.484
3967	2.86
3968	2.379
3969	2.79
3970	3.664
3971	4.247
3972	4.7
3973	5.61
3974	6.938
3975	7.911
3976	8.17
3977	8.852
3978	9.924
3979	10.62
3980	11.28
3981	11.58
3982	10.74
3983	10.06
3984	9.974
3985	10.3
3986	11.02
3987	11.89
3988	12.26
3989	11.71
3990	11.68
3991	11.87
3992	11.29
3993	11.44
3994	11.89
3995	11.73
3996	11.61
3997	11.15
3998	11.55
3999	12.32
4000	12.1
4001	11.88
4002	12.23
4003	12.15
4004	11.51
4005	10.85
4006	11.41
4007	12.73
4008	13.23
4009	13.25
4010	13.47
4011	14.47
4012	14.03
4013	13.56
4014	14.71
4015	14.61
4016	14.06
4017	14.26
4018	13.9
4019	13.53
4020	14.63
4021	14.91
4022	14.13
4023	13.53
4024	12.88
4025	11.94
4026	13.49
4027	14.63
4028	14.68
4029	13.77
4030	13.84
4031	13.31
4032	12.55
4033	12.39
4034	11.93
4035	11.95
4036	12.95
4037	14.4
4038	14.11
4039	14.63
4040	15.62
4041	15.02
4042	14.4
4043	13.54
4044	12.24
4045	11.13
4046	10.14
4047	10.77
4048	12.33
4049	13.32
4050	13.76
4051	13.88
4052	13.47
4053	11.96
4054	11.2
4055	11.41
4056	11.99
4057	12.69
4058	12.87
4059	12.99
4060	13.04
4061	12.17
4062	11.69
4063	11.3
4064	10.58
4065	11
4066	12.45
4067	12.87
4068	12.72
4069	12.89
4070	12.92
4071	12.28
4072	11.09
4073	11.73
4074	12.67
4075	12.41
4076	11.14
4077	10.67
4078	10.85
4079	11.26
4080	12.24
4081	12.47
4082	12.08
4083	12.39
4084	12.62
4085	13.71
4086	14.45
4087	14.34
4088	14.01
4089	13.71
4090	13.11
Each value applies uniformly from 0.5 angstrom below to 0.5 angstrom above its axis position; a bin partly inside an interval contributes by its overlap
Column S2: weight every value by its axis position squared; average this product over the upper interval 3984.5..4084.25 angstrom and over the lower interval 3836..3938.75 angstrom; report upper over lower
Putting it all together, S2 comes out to 1.93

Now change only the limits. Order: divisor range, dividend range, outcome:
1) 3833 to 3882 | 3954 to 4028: 1.74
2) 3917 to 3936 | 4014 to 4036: 2.39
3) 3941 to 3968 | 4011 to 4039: 1.88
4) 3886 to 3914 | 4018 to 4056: 1.64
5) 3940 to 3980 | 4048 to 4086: 1.78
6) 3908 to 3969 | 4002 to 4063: 1.94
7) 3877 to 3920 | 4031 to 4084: 1.63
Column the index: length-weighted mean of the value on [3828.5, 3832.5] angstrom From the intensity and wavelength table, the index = 5.04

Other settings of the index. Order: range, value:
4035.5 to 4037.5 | 13.7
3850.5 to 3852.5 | 7.88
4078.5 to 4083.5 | 12.1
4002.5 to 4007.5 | 11.7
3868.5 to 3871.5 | 6.38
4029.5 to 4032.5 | 13.2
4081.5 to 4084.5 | 12.4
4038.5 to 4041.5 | 15.1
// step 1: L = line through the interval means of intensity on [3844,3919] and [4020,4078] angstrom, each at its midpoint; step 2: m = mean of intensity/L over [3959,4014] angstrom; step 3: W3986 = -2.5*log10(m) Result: 0.13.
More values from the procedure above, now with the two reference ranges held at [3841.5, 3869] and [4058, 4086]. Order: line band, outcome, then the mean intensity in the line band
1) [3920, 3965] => 0.296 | 6.84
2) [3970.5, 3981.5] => 0.198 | 8.17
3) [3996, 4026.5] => -0.221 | 13.1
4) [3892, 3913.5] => -0.128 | 8.97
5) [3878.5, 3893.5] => 0.094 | 6.94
